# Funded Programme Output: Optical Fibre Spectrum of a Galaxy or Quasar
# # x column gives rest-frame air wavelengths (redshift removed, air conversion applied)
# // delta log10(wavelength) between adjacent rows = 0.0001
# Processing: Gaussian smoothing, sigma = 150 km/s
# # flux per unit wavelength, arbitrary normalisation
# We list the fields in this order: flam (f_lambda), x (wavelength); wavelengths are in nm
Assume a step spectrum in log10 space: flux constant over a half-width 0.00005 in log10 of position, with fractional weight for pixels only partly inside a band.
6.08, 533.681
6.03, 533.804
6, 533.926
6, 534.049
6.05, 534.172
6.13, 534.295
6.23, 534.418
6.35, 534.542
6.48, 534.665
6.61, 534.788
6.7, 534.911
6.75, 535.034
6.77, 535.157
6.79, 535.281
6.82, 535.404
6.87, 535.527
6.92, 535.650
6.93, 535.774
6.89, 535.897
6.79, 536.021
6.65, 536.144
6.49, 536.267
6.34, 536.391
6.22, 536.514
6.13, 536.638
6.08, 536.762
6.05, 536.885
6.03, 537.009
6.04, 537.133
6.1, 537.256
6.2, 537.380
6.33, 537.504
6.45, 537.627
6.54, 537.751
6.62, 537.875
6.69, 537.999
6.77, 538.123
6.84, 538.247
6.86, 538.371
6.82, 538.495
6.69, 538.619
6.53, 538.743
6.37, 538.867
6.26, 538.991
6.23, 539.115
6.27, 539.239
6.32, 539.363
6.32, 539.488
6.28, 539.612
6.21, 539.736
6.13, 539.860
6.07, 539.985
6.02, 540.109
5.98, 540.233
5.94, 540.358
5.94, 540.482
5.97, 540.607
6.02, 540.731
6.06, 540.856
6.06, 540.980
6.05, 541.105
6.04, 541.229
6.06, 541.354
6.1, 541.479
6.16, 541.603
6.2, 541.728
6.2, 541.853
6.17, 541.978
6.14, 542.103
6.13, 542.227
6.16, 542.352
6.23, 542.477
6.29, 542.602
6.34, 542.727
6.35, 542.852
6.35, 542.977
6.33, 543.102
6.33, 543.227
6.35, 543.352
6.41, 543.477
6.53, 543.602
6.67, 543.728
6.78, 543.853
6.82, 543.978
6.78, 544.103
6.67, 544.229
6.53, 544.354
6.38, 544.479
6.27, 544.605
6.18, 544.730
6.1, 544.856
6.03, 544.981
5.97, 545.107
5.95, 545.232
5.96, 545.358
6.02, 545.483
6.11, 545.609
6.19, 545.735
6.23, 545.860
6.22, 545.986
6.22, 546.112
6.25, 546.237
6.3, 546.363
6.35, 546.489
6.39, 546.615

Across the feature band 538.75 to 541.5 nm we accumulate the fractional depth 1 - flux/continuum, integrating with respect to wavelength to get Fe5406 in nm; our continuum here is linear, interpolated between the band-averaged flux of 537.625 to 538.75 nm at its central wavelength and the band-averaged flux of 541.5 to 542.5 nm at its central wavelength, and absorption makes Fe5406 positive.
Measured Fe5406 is 0.13 nm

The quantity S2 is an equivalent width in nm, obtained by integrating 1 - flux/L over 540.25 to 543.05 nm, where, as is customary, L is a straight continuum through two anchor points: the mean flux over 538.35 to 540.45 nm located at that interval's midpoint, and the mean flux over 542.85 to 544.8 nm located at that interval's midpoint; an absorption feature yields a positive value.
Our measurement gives 0.11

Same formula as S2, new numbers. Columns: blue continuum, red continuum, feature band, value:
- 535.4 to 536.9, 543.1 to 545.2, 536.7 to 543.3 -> 0.24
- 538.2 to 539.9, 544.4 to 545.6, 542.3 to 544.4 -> -0.09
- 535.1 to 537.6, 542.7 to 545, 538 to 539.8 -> -0.01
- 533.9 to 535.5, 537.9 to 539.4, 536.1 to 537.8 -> 0.07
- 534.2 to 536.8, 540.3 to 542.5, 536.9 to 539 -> -0.04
